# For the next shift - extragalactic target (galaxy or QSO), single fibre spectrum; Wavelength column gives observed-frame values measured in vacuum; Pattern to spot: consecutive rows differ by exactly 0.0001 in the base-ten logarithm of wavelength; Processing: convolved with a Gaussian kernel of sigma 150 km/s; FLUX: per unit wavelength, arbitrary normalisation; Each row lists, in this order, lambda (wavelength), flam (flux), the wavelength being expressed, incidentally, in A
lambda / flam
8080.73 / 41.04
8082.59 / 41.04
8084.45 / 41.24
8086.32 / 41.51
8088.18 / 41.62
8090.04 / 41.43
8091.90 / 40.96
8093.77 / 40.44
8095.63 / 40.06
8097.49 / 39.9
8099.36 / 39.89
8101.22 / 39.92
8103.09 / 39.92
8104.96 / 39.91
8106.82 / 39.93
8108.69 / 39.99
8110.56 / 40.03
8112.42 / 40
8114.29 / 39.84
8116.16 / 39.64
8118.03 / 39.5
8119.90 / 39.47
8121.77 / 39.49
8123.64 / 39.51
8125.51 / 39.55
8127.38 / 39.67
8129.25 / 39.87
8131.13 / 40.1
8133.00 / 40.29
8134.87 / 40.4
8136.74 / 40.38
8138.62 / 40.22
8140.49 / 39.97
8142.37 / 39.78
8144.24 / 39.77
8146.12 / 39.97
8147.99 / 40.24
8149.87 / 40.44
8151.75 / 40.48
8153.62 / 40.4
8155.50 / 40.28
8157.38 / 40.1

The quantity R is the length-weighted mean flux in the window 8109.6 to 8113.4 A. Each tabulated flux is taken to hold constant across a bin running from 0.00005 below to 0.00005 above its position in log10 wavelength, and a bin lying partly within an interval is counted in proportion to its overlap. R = 40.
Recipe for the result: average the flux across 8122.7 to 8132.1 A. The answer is 39.7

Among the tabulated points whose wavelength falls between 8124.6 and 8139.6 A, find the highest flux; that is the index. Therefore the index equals 40.4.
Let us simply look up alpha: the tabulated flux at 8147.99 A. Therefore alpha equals 40.24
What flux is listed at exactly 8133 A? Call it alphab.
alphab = 40.29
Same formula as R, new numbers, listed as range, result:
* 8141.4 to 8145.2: 39.7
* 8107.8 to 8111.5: 40.1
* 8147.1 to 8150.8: 40.3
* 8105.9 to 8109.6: 39.9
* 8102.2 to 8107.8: 39.9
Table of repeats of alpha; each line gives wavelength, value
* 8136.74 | 40.38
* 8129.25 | 39.87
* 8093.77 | 40.44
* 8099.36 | 39.89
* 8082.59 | 41.04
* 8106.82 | 39.93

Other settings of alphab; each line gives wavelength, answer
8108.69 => 39.99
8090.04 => 41.43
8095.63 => 40.06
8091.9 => 40.96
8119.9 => 39.47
